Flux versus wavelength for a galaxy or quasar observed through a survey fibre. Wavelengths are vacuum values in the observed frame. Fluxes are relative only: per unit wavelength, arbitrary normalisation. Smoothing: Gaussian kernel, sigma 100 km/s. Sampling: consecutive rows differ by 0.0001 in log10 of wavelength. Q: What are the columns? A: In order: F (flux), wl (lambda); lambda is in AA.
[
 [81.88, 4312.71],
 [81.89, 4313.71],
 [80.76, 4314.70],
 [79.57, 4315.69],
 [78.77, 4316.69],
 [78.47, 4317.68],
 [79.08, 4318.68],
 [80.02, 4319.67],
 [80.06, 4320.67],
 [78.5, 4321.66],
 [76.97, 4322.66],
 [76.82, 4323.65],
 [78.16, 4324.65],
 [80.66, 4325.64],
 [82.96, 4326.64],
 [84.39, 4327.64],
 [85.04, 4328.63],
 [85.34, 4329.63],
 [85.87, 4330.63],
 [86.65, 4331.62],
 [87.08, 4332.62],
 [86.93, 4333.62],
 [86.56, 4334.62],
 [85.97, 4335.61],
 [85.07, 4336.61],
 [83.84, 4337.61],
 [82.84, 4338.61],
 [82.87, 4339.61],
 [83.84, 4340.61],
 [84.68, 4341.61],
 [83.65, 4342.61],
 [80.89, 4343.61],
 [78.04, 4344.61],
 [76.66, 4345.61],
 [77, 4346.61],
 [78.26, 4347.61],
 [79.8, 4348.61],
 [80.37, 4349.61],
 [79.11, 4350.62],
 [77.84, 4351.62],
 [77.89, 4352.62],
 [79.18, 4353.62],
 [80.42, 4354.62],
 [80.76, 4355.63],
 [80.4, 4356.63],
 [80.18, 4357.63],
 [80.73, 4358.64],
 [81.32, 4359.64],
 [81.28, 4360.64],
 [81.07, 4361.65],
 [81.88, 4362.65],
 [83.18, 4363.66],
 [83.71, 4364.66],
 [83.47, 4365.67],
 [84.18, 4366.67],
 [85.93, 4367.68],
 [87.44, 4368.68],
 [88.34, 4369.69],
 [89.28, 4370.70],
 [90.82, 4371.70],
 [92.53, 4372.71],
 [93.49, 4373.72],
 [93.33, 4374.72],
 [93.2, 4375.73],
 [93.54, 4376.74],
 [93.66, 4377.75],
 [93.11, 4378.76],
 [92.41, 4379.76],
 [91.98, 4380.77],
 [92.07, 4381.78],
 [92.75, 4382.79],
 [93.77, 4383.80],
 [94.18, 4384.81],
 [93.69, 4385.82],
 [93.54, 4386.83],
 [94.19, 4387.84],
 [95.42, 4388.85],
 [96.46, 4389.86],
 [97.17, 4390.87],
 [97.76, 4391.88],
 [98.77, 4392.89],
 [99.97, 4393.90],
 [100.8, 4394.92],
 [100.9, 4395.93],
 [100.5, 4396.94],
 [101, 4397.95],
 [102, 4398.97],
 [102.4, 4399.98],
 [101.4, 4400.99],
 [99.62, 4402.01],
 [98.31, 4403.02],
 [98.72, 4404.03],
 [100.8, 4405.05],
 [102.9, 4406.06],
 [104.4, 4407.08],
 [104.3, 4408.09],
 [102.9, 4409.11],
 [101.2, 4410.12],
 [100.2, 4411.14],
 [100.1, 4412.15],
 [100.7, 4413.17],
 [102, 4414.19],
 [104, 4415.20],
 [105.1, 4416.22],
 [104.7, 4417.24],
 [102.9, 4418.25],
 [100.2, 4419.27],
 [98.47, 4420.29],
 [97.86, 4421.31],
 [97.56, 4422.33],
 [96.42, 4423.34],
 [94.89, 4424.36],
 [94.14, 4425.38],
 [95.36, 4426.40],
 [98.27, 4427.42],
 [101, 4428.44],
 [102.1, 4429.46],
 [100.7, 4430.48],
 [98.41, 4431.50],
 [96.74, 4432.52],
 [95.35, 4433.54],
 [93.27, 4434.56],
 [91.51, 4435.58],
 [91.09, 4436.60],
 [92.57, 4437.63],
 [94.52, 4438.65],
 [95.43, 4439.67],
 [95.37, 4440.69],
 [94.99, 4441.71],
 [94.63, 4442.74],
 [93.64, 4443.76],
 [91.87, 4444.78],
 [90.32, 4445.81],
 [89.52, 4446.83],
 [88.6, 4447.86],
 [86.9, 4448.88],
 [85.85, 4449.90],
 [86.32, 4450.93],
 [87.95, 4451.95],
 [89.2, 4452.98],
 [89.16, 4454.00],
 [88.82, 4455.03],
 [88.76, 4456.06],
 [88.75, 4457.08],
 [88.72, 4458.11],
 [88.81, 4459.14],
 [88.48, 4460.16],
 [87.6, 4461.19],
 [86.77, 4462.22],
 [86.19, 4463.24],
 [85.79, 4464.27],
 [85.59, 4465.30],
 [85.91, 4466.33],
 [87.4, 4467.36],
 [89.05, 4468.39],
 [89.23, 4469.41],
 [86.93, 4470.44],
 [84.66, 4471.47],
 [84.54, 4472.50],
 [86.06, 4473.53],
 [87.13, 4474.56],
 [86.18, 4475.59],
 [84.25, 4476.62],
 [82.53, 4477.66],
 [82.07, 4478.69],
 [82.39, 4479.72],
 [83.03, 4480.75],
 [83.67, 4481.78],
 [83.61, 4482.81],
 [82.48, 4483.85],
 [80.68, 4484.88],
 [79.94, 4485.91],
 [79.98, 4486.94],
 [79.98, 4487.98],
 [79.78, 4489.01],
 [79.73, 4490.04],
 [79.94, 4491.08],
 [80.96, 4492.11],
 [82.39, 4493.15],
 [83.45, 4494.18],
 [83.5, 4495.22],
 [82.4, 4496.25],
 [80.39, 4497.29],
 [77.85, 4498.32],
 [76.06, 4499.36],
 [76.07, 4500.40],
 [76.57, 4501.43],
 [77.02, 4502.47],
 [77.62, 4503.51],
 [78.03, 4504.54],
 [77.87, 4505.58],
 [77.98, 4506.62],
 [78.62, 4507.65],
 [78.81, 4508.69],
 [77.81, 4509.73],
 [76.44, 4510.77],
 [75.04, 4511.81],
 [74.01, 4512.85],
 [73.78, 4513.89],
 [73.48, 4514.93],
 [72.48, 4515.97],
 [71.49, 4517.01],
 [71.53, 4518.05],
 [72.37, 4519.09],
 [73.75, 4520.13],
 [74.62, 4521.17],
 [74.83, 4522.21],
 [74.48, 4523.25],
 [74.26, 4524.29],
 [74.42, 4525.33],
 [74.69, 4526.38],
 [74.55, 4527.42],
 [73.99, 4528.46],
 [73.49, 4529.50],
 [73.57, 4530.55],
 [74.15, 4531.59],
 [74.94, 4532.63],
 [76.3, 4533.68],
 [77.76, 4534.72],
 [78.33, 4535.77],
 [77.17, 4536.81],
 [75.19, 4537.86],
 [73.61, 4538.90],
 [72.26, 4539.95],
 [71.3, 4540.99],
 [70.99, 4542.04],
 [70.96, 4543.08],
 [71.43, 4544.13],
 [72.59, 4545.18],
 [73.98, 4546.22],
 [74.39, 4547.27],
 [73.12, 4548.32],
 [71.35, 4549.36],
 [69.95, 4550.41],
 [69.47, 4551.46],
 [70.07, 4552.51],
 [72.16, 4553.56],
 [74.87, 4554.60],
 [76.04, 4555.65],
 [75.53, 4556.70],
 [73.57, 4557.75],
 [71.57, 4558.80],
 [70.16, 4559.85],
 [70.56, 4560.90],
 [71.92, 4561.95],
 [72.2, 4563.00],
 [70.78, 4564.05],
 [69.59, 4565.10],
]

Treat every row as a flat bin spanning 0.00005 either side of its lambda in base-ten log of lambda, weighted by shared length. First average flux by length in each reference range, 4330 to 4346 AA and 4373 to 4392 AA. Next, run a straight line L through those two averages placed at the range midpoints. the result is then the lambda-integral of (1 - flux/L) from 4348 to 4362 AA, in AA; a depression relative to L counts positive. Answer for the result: 1.2 AA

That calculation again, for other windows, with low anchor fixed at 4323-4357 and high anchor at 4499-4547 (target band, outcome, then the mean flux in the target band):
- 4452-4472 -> -2.7 AA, 87.7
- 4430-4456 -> -4.7 AA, 92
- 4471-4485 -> -1.3 AA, 83.9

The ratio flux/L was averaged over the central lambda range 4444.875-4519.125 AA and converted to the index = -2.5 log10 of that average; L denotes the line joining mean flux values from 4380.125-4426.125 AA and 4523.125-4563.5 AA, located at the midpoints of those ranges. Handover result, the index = 0.027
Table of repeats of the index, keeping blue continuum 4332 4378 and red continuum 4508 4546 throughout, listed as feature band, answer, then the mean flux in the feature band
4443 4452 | -0.137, 89.3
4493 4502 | -0.054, 79.7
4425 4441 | -0.205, 96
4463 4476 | -0.120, 86.5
